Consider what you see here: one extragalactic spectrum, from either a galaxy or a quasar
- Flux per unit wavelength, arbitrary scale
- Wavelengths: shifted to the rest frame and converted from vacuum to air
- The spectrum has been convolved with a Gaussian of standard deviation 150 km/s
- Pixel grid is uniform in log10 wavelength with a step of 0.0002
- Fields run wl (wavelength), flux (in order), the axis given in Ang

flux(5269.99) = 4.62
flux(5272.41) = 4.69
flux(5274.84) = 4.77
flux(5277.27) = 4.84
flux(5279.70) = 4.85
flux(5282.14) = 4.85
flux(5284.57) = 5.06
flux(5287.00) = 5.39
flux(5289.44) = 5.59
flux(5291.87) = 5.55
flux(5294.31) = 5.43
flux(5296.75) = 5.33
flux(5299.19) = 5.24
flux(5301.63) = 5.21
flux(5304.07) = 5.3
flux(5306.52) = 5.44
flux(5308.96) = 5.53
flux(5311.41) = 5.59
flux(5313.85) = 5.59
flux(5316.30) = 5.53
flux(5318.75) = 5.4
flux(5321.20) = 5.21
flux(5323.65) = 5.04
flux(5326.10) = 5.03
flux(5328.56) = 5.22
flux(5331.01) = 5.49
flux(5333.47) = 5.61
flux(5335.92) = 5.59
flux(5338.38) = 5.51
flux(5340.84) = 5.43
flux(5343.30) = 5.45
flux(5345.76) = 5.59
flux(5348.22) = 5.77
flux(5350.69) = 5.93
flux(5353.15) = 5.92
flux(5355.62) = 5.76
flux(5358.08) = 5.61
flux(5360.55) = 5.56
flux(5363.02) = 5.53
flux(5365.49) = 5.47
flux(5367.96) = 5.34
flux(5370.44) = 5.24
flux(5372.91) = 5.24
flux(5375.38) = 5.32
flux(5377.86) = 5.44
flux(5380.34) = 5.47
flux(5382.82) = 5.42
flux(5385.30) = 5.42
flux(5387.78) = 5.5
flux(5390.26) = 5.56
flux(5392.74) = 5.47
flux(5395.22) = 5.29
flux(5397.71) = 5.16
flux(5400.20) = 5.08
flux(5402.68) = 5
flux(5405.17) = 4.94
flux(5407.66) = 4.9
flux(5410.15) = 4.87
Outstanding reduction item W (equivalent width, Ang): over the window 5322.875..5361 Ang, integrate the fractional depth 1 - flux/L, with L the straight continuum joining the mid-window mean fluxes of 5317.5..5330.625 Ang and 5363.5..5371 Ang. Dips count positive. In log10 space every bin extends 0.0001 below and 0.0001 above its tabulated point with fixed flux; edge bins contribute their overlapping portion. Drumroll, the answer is -1.9 Ang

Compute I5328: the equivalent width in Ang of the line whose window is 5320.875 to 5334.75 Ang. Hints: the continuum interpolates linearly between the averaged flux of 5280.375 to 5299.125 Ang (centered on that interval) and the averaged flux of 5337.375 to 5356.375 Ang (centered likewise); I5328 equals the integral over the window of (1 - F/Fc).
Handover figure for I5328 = 0.7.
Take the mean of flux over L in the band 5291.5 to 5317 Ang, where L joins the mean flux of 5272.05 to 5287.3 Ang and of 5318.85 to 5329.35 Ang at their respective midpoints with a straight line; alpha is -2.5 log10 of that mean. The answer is -0.08 mag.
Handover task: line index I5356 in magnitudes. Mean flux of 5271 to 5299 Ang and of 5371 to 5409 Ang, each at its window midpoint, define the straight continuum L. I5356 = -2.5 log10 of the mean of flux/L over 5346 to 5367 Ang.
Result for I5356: -0.09 mag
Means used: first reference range 5.12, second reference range 5.28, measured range 5.68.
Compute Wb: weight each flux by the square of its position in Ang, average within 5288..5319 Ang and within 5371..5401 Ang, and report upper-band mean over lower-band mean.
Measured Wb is 1.02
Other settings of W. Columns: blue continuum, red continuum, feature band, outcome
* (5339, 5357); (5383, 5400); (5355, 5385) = 0.49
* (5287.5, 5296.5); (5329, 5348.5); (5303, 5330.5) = 0.78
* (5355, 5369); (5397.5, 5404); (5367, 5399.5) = -0.56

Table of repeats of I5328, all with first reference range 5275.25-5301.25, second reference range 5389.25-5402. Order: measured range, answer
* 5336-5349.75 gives -0.82 Ang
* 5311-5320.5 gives -0.51 Ang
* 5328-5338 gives -0.49 Ang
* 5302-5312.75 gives -0.47 Ang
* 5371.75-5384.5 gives -0.24 Ang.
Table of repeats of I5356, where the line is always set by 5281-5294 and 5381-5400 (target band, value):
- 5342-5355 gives -0.074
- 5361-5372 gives -0.007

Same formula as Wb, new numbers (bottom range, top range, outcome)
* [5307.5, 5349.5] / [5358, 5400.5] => 1.01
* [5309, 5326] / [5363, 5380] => 1.02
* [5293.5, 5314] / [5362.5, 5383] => 1.02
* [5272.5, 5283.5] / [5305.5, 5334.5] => 1.14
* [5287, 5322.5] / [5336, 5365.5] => 1.06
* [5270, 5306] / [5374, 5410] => 1.07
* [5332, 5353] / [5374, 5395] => 0.98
